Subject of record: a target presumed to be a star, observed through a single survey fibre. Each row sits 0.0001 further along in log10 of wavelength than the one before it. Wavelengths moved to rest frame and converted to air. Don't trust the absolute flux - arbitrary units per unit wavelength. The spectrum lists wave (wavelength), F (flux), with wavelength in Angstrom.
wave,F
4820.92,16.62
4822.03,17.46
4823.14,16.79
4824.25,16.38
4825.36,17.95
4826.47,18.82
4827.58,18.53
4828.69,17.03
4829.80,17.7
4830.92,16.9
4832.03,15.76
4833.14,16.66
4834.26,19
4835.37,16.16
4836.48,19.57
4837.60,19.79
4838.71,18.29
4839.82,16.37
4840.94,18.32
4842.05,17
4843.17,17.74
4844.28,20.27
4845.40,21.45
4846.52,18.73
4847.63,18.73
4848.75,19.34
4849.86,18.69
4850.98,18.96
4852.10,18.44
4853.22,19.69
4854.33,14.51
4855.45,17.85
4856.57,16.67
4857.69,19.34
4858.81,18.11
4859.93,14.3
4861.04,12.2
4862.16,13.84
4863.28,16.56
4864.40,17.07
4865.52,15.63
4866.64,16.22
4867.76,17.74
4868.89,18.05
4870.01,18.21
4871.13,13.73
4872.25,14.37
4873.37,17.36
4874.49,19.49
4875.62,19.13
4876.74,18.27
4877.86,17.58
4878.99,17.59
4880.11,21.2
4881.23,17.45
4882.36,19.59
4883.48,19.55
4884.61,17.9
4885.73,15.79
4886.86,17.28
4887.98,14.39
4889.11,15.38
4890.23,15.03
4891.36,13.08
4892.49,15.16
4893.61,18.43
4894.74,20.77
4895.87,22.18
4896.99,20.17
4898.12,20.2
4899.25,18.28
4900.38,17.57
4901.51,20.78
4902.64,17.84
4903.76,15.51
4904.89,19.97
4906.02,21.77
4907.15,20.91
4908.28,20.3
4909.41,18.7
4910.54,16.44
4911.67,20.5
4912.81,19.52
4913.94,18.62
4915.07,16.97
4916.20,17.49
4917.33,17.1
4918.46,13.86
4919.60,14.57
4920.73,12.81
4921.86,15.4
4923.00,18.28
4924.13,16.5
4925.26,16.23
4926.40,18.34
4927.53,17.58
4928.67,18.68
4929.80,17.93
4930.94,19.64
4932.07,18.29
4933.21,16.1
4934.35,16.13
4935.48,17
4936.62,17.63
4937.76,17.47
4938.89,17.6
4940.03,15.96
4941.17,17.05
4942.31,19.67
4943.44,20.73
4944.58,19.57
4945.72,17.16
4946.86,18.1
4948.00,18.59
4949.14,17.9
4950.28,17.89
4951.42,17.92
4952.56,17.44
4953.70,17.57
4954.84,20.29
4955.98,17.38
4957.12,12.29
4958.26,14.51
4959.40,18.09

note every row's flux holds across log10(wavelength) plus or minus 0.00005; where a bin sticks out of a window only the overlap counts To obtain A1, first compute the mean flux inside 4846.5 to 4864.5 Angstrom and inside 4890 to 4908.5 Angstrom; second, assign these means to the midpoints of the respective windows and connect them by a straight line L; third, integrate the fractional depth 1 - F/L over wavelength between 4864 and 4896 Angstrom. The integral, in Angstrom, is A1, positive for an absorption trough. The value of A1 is 1.34 Angstrom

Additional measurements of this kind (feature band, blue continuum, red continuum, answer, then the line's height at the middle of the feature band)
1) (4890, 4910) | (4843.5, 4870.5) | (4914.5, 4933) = -2.0 Angstrom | 17.1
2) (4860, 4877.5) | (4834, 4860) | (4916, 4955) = 1.5 Angstrom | 18.1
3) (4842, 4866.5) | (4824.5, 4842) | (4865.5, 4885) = 0.4 Angstrom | 17.8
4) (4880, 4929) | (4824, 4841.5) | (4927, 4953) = 0.2 Angstrom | 17.9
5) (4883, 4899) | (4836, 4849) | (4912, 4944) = 0.4 Angstrom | 17.9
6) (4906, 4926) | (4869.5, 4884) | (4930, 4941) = 0.1 Angstrom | 17.5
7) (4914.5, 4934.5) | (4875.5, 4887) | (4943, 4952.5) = 1.7 Angstrom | 18.4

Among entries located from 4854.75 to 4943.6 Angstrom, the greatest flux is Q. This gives 22.18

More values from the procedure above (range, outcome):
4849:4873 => 19.69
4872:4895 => 21.2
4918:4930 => 18.68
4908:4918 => 20.5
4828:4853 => 21.45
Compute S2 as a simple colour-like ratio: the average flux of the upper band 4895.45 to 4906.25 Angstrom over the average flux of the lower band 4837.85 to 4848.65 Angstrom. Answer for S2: 1.04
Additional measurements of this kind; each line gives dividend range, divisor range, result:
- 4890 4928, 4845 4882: 1.02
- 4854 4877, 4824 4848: 0.92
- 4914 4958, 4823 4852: 0.95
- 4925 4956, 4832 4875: 1.03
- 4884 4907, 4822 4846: 1.00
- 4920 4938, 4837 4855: 0.92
